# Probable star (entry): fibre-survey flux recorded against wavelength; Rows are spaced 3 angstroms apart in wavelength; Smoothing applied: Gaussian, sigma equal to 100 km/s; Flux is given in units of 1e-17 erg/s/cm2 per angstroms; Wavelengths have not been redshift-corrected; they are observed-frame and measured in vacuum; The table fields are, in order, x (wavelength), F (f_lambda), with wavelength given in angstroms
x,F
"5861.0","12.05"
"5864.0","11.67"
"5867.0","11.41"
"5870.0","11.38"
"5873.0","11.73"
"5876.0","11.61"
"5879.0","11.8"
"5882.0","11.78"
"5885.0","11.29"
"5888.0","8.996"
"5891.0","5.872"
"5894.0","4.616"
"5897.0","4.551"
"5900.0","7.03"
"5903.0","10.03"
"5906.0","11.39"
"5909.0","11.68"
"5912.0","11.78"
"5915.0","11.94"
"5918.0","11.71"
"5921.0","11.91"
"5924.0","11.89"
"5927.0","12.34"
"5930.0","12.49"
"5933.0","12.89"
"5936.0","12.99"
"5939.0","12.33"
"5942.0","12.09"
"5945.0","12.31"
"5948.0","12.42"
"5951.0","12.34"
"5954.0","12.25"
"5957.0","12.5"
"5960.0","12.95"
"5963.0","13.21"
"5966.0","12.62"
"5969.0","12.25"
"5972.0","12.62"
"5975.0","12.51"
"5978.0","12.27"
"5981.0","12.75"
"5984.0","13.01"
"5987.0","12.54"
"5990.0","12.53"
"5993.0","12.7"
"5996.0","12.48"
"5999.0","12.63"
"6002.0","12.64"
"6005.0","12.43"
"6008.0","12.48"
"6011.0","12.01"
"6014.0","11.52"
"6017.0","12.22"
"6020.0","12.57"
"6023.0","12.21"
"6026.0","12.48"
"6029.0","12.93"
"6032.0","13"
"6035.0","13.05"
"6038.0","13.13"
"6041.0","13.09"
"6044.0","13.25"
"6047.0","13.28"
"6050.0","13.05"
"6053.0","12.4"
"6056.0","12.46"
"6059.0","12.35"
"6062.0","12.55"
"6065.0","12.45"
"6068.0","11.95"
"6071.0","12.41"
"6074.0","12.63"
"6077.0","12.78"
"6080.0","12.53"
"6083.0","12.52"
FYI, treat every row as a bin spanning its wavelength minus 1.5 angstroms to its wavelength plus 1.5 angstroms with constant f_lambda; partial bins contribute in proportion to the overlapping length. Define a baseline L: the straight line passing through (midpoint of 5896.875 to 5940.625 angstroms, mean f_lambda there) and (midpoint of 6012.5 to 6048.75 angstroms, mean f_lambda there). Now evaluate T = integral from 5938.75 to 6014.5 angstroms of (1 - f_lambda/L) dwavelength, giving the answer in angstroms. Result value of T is -2.8 angstroms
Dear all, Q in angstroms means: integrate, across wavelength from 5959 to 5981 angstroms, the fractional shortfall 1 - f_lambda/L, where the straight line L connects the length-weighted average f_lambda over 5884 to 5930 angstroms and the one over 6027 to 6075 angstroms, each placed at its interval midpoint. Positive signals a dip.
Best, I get -2.98 angstroms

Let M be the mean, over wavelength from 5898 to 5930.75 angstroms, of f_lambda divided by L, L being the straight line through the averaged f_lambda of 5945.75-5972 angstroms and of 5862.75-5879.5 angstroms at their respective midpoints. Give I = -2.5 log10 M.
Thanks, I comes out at 0.09 mag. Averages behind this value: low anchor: 11.6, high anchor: 12.6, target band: 11.2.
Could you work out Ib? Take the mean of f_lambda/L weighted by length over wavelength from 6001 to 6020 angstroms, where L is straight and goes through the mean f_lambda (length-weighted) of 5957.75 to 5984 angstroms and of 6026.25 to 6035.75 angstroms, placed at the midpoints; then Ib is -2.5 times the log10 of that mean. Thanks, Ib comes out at 0.05 mag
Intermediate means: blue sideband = 12.7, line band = 12.2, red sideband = 12.9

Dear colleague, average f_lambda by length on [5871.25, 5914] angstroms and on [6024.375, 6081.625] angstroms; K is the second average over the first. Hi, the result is 1.3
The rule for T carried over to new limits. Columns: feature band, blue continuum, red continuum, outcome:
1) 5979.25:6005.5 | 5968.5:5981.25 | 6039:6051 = 0.01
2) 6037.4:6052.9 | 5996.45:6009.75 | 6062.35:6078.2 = -0.77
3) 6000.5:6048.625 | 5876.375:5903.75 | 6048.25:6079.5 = -4.29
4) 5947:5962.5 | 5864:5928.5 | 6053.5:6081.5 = -2.06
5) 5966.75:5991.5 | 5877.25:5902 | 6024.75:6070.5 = -3.97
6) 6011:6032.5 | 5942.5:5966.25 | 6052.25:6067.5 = 0.17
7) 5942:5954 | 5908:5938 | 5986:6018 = -0.07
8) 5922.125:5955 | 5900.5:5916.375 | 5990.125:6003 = -2.23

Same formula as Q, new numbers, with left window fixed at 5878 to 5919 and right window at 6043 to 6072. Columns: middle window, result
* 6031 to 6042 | -0.8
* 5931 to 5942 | -2.5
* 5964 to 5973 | -1.3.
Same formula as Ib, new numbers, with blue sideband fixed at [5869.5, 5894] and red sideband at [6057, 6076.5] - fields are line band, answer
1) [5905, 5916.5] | -0.117 mag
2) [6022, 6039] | -0.073 mag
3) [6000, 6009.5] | -0.078 mag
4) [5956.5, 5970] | -0.144 mag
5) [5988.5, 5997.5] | -0.095 mag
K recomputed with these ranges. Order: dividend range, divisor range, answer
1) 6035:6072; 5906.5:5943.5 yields 1.05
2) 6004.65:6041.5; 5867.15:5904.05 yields 1.35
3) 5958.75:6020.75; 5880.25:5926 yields 1.28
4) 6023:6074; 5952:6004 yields 1.01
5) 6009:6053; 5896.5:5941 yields 1.12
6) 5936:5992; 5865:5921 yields 1.24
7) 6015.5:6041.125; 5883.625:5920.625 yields 1.37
